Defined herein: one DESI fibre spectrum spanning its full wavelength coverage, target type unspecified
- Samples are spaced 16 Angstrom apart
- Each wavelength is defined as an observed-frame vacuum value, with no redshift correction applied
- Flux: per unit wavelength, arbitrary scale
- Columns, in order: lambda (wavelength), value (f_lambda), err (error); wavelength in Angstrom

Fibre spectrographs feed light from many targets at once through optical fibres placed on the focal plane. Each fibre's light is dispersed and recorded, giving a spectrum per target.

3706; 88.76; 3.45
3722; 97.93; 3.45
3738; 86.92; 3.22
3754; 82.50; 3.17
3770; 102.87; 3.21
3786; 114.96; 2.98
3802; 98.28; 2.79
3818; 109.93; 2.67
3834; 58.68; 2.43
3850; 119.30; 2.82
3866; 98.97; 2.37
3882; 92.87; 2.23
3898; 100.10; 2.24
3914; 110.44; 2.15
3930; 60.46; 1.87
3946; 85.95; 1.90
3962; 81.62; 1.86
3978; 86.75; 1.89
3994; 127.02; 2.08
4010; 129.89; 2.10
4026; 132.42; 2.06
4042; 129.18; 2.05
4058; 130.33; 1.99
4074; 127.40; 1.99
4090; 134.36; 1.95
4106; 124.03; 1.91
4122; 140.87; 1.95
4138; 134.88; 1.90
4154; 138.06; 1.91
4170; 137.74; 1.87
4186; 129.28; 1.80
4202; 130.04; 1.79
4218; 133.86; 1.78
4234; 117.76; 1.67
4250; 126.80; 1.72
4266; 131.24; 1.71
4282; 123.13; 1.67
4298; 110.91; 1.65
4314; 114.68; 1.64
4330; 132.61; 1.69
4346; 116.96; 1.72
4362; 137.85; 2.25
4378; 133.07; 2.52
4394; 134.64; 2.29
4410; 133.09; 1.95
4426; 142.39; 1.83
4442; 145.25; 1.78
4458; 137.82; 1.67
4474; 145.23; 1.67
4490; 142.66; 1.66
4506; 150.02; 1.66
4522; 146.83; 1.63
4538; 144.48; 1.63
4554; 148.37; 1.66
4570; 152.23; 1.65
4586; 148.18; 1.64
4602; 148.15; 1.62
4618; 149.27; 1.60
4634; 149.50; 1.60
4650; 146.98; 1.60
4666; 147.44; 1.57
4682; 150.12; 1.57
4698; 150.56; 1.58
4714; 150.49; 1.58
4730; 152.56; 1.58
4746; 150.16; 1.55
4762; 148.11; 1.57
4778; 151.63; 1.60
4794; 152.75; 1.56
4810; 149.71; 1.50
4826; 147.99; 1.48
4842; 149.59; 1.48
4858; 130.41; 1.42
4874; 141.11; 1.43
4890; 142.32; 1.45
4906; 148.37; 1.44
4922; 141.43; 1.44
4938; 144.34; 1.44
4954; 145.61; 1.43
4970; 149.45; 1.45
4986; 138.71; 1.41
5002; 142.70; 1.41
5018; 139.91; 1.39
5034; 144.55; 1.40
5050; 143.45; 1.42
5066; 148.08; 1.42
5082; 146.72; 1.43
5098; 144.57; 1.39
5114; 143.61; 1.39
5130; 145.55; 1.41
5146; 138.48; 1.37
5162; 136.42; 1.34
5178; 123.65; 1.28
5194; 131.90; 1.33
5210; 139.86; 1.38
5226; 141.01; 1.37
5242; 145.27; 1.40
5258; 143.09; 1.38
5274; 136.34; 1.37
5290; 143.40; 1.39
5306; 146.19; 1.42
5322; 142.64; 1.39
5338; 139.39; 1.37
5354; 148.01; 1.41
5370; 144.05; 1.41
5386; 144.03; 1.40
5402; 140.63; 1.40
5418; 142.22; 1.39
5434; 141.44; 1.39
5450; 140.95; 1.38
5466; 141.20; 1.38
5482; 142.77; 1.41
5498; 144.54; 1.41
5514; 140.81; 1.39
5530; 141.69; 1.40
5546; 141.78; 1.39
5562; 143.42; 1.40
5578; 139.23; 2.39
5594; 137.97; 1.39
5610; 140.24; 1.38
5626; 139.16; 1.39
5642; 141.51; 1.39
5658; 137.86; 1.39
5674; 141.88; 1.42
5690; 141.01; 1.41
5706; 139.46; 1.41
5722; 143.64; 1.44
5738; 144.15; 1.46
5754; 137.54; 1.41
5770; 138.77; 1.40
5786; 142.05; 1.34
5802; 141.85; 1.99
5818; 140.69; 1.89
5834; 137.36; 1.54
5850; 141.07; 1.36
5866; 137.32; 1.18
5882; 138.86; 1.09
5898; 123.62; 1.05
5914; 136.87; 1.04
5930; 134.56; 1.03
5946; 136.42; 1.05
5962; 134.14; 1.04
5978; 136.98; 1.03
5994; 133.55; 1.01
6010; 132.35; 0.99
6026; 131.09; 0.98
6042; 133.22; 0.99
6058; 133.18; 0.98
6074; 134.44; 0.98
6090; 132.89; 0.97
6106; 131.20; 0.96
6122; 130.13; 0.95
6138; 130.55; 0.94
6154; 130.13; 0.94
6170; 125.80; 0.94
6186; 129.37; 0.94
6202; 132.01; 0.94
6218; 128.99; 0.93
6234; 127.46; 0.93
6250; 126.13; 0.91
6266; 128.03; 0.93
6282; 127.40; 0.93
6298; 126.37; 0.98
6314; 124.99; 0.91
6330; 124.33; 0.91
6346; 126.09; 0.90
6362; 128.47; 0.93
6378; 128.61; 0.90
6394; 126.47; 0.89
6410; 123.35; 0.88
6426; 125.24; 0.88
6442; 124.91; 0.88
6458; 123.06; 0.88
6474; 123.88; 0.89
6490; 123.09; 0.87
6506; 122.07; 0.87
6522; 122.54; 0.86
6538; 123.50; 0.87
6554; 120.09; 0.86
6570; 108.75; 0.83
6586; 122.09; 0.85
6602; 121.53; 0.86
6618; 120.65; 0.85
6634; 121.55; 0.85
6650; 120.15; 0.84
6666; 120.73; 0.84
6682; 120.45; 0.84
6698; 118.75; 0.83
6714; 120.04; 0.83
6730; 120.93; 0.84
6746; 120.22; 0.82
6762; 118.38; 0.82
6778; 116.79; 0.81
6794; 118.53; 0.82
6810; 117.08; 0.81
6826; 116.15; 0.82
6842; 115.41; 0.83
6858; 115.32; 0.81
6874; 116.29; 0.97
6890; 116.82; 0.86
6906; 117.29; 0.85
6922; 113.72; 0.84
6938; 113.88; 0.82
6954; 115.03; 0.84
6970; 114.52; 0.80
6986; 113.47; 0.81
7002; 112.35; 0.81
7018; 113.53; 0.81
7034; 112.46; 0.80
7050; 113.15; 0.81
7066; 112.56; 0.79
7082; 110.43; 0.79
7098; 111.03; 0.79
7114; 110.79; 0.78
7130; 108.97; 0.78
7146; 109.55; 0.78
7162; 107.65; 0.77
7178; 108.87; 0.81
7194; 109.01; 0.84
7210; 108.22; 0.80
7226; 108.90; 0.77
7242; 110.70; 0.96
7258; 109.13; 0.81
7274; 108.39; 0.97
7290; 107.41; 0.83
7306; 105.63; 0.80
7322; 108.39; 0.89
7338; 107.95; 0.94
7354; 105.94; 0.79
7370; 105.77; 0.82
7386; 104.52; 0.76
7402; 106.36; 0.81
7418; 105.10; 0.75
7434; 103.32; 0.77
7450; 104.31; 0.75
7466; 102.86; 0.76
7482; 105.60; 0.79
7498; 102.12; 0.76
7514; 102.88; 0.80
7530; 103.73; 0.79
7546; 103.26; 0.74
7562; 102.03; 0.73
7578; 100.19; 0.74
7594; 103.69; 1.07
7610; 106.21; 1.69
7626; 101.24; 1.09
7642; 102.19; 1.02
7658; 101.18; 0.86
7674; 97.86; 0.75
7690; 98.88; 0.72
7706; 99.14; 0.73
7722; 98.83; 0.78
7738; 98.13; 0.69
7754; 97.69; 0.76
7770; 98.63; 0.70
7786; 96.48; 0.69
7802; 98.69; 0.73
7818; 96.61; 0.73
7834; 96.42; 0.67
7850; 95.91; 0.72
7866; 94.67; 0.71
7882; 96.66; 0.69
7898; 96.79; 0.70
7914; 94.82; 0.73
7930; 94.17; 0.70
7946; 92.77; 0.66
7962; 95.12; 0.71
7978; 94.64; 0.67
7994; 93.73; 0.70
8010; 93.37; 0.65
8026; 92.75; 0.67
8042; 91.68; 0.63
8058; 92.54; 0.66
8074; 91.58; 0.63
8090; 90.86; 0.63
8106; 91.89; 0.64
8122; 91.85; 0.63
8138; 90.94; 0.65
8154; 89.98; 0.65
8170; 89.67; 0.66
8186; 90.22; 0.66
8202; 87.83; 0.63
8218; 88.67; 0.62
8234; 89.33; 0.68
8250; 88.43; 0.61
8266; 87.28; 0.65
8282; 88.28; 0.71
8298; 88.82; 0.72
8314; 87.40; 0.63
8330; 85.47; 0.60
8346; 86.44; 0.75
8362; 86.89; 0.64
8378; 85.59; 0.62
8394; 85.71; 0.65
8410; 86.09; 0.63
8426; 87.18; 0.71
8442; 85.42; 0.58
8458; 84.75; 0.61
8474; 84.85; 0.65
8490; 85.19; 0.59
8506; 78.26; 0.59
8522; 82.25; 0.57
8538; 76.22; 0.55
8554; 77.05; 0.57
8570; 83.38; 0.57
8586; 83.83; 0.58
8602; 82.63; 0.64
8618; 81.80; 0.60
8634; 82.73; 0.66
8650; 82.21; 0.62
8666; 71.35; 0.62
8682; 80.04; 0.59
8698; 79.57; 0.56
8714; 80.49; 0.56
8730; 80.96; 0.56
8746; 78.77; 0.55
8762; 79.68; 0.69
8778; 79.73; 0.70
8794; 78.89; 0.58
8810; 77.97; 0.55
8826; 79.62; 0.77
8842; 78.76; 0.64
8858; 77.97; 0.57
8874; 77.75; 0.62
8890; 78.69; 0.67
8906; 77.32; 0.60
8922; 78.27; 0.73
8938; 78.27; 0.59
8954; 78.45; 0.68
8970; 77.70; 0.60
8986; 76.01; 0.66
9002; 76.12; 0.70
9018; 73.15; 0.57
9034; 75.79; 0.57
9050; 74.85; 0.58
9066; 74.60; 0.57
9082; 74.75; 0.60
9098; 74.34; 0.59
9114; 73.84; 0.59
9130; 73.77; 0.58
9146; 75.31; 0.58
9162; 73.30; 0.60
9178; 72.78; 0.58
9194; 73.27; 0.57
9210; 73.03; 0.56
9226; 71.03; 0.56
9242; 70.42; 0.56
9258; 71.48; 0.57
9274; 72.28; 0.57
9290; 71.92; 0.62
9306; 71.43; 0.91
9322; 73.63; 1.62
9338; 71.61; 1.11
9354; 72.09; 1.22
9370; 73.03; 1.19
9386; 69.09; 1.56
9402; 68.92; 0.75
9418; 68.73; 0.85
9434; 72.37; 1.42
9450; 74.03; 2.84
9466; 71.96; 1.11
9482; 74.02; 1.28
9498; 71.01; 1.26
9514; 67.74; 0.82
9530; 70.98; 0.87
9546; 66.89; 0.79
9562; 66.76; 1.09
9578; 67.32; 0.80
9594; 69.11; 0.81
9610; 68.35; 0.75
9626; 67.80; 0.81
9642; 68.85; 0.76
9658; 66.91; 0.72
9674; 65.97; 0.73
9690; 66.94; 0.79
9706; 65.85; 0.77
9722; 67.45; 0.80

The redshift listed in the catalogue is 0.00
